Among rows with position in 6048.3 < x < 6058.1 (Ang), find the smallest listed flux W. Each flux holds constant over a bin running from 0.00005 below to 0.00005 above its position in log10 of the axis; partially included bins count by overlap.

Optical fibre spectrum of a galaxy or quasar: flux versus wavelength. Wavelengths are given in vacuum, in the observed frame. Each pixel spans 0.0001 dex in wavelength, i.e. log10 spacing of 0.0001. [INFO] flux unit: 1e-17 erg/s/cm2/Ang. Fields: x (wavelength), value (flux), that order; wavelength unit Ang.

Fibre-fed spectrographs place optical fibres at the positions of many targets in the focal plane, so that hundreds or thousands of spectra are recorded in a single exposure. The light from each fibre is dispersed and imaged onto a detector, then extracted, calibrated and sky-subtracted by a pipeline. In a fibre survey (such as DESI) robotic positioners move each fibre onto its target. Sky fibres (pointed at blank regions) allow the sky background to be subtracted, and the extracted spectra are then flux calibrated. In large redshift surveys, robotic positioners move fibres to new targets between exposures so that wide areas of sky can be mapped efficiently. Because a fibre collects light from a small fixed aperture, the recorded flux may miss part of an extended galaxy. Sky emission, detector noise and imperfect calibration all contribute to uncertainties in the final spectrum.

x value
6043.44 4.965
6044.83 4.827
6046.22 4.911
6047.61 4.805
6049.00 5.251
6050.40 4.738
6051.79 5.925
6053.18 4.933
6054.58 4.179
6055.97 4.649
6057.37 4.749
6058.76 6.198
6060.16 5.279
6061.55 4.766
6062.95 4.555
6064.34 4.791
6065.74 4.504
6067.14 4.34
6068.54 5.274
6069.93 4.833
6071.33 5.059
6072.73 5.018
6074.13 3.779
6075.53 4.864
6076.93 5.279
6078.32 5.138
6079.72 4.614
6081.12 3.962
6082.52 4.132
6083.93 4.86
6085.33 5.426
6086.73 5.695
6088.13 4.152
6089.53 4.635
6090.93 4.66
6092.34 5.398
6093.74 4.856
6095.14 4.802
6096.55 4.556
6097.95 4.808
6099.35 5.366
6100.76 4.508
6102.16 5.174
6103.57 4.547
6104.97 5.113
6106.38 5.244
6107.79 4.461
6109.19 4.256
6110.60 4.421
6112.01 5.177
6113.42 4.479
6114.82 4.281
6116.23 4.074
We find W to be 4.179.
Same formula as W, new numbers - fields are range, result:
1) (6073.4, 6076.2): 3.779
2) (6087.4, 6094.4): 4.152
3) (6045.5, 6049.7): 4.805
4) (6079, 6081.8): 3.962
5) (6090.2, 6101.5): 4.508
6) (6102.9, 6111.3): 4.256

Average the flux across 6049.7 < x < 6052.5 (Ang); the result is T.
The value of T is 5.34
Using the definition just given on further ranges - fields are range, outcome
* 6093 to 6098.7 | 4.77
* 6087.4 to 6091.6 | 4.5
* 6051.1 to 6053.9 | 5.42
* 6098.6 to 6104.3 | 4.9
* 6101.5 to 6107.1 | 5.01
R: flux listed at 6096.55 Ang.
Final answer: 4.556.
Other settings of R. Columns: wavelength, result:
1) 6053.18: 4.933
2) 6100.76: 4.508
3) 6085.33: 5.426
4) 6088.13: 4.152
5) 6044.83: 4.827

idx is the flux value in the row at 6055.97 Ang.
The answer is 4.649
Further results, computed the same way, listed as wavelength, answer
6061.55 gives 4.766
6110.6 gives 4.421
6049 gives 5.251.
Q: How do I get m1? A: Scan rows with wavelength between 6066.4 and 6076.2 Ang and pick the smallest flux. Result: 3.779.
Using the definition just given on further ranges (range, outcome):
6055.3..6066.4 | 4.504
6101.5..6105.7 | 4.547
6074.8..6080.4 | 4.614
